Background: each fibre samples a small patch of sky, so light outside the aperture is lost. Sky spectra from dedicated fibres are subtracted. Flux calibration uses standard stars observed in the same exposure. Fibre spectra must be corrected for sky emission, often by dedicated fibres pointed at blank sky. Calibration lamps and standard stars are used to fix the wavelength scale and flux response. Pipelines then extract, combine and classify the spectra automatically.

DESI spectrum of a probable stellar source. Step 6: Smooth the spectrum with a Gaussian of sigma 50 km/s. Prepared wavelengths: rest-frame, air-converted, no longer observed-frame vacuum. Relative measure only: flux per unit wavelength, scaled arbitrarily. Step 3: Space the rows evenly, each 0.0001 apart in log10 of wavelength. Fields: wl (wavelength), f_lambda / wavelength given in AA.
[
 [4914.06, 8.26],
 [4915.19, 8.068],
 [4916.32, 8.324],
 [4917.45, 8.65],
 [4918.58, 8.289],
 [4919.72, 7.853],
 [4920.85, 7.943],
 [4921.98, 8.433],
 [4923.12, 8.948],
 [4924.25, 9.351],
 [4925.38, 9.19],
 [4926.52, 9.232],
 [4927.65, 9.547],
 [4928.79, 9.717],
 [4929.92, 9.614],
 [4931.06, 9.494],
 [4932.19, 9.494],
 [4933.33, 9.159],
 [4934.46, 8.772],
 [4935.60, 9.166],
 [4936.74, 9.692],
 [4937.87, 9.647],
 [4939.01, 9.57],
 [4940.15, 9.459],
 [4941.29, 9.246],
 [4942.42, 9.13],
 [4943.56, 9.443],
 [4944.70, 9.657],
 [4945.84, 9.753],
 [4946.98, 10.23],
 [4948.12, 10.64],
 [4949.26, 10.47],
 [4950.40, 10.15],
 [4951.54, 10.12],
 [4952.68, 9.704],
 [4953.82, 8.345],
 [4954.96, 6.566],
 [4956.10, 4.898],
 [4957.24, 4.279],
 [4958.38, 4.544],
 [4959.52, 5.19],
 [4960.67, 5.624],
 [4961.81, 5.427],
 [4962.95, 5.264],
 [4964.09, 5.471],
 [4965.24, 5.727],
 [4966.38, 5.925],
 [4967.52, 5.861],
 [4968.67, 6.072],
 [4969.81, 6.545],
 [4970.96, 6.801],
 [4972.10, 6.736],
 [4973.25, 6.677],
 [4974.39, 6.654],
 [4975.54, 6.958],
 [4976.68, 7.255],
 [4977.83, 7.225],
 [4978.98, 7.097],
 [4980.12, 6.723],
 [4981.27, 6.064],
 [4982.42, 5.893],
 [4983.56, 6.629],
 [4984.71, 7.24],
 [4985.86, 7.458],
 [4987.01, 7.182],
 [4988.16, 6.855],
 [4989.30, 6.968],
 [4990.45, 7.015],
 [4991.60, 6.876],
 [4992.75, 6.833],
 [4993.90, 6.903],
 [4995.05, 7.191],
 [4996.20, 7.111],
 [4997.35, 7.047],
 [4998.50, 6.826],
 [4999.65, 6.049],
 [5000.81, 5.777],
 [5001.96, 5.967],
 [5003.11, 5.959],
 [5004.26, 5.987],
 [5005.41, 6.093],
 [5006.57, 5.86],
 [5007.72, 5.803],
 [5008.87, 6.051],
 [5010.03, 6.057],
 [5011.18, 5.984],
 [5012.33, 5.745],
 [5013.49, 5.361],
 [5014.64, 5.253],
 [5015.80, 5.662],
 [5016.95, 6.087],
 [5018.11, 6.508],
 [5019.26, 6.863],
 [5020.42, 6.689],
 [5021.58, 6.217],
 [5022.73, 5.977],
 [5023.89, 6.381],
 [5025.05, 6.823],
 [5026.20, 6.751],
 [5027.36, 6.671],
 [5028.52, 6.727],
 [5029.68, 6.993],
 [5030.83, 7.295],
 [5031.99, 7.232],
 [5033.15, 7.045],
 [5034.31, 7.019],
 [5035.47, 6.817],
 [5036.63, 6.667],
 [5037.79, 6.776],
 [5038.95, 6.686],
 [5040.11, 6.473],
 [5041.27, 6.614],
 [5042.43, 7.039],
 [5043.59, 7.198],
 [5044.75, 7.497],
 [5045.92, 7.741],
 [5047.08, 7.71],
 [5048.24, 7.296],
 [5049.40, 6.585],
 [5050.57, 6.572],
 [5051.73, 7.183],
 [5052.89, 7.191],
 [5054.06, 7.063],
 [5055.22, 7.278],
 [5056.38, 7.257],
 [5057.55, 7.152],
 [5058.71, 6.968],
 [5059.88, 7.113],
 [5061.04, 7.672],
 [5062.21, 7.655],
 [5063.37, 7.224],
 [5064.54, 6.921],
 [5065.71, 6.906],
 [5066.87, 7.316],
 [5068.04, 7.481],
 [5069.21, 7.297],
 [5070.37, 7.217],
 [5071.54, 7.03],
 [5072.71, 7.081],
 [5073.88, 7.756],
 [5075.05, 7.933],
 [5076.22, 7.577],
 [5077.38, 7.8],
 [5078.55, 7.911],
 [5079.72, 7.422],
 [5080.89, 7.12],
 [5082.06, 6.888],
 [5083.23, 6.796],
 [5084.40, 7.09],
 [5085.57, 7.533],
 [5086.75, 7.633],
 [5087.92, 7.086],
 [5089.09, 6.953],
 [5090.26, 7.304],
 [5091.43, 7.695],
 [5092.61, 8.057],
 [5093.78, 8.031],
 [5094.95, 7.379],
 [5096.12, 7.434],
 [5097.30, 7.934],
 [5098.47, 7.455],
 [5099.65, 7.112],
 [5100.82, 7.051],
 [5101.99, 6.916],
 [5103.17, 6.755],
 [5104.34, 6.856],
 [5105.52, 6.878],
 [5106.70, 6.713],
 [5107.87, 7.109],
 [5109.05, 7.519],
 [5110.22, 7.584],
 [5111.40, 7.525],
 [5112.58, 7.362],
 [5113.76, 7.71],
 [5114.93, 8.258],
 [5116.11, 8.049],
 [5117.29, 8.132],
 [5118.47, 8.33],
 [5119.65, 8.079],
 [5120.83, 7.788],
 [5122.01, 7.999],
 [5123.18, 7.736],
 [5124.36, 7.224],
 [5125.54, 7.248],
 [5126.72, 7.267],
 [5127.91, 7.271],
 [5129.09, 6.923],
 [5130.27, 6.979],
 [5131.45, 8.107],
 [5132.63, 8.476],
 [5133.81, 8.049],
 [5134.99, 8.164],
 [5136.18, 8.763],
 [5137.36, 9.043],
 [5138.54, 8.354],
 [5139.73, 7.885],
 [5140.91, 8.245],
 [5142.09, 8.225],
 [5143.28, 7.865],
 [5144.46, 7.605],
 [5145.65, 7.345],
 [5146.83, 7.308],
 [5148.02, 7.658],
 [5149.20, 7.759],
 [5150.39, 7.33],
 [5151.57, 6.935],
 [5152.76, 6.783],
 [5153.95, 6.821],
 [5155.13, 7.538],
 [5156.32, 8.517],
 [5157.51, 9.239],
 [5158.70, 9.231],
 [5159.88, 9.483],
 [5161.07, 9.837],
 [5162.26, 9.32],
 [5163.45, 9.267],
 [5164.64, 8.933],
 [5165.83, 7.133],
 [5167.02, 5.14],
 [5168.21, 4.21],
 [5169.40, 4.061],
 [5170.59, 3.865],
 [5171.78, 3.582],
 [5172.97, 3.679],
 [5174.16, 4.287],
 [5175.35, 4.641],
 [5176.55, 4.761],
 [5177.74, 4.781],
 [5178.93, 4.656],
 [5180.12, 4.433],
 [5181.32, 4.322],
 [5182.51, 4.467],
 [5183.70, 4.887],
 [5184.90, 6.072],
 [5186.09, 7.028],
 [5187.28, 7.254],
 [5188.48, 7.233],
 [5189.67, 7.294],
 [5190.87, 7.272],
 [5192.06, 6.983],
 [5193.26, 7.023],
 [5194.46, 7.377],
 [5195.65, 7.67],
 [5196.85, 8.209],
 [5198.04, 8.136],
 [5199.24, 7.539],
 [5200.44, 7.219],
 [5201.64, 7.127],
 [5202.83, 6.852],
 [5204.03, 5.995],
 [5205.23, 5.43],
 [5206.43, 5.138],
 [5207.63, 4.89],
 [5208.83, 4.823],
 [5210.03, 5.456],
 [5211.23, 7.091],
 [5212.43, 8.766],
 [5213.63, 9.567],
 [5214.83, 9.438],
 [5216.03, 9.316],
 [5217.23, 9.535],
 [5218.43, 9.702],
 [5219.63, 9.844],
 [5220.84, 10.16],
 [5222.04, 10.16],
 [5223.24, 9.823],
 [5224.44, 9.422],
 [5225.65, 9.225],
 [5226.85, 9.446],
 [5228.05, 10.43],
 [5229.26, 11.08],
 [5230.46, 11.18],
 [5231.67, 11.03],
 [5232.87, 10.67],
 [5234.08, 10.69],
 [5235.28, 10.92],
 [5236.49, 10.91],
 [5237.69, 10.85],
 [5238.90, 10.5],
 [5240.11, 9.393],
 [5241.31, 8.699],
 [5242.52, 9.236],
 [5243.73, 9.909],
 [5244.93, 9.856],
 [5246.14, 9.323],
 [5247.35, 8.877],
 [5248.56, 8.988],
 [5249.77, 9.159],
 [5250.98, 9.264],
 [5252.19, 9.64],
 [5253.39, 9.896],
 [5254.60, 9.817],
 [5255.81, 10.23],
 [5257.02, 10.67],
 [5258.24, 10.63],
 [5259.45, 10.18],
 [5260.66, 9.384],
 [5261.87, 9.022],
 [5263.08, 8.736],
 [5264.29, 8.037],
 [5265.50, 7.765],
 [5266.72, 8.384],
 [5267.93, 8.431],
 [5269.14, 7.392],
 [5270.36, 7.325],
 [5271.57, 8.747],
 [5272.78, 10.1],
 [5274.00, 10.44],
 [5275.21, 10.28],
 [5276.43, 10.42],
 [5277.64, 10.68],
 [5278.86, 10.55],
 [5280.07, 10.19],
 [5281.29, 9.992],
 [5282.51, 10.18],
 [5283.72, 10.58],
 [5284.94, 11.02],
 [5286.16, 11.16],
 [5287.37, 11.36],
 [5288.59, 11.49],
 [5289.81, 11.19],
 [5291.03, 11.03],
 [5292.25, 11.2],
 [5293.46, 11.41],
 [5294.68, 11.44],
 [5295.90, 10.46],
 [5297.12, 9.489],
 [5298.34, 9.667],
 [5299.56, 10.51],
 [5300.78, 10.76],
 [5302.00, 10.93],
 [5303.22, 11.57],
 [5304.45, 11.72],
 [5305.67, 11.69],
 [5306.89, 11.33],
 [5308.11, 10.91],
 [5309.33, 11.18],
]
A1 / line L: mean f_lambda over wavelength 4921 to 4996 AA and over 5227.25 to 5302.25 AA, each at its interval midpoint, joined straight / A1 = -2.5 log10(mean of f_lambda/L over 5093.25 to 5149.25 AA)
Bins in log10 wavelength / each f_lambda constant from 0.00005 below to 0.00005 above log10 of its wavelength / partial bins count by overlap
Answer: 0.17 mag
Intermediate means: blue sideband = 7.75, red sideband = 10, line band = 7.66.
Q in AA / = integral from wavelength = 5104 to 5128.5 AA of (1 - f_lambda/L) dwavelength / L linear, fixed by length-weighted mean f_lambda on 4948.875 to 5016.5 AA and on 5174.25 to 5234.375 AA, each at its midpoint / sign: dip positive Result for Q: -1.3 AA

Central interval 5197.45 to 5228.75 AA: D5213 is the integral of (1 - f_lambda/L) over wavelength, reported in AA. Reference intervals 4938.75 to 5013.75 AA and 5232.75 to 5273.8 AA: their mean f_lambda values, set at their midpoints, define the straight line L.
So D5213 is 3.44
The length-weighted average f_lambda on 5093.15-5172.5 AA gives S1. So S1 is 7.53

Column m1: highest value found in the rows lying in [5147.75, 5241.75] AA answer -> 11.18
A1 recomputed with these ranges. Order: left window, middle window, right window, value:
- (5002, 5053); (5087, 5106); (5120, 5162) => 0.01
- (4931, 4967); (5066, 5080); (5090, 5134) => 0.03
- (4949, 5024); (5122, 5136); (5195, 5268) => 0.04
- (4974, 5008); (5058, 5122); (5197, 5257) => 0.03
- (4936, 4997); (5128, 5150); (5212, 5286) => 0.12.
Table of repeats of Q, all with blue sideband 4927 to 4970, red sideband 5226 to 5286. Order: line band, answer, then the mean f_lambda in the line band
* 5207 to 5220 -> 2.1 AA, 8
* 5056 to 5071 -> 2.6 AA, 7.24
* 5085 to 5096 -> 1.7 AA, 7.52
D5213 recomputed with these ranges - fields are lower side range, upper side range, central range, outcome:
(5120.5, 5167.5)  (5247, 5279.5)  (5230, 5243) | -1.9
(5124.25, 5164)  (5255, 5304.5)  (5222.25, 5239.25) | -2.0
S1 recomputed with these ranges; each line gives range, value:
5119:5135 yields 7.65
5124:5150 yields 7.81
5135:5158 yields 7.85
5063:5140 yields 7.52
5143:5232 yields 7.34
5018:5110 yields 7.14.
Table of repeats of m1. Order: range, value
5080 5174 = 9.837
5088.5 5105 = 8.057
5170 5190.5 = 7.294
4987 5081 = 7.933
